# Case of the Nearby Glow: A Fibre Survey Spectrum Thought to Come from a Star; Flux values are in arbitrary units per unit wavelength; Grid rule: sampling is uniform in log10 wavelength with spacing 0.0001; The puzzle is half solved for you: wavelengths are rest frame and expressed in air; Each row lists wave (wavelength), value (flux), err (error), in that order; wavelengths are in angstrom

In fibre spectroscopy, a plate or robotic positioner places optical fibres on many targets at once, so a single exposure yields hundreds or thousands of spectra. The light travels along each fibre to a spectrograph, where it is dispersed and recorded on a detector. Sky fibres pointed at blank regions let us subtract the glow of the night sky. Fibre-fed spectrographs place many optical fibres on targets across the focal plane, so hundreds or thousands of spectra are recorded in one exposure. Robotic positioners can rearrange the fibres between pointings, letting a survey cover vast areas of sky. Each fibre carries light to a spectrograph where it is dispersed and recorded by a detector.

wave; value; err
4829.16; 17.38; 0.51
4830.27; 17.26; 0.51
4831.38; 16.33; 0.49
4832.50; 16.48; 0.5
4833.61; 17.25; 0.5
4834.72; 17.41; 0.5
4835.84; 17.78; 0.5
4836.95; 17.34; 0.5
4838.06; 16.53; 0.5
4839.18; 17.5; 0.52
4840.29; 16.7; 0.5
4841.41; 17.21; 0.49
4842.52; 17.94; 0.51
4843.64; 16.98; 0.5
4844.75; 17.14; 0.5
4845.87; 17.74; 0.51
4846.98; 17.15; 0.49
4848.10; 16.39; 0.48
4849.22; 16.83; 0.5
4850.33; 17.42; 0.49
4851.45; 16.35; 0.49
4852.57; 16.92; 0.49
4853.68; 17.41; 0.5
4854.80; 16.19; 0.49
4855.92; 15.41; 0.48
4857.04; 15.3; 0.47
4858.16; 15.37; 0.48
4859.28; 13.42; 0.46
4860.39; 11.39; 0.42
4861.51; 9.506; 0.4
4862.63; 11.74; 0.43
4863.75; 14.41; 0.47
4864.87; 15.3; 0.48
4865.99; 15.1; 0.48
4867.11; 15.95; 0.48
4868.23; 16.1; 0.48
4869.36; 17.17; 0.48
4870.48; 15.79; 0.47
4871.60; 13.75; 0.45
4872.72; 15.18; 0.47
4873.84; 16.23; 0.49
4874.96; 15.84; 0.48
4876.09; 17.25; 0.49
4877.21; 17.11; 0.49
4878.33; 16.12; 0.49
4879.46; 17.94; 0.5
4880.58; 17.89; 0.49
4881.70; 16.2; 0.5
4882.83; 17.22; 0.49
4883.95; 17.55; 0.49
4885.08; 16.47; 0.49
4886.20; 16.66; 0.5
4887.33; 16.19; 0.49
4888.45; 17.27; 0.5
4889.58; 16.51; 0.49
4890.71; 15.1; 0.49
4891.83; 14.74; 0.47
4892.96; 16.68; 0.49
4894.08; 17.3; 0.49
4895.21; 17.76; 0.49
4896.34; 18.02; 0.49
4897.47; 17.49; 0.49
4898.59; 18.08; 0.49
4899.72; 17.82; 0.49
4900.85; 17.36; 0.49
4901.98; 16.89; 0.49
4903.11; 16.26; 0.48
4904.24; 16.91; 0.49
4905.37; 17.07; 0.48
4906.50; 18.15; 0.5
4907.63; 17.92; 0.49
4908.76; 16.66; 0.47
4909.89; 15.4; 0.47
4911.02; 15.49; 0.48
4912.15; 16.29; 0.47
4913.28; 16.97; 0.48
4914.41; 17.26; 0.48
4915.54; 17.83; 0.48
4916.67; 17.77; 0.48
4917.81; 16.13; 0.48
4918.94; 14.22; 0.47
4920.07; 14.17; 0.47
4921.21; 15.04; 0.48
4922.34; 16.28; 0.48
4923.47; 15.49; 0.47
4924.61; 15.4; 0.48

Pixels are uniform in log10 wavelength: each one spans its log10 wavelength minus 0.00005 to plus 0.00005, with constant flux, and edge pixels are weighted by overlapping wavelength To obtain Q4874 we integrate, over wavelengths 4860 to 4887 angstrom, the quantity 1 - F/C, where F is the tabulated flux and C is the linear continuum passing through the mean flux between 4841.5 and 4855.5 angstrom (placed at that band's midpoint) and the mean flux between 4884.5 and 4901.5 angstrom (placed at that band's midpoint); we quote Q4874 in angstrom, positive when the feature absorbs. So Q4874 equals 2.1 angstrom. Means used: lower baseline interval 17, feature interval 15.6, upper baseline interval 16.9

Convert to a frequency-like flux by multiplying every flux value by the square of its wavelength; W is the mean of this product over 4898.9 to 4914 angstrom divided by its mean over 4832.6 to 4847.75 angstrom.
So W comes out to 1.01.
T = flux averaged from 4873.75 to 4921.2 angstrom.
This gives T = 16.7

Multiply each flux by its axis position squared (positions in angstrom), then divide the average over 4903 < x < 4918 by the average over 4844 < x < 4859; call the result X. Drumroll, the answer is 1.05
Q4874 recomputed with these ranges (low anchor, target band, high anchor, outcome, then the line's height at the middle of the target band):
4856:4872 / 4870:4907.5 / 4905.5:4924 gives -3.5 angstrom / 15.3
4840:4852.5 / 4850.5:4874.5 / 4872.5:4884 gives 2.7 angstrom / 16.9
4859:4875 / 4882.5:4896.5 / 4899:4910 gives -0.6 angstrom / 16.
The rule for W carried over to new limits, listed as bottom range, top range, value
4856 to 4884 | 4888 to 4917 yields 1.12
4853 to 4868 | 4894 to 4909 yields 1.23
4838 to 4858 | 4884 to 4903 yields 1.02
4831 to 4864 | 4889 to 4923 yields 1.06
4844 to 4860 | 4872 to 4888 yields 1.03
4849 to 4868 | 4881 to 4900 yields 1.15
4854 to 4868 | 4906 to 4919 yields 1.21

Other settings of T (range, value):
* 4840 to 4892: 16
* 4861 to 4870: 14.4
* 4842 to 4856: 17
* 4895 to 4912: 17.1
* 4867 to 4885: 16.5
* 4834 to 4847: 17.3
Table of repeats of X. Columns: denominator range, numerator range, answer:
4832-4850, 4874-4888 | 1.00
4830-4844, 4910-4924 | 0.97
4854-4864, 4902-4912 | 1.24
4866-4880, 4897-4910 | 1.08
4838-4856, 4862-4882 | 0.94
